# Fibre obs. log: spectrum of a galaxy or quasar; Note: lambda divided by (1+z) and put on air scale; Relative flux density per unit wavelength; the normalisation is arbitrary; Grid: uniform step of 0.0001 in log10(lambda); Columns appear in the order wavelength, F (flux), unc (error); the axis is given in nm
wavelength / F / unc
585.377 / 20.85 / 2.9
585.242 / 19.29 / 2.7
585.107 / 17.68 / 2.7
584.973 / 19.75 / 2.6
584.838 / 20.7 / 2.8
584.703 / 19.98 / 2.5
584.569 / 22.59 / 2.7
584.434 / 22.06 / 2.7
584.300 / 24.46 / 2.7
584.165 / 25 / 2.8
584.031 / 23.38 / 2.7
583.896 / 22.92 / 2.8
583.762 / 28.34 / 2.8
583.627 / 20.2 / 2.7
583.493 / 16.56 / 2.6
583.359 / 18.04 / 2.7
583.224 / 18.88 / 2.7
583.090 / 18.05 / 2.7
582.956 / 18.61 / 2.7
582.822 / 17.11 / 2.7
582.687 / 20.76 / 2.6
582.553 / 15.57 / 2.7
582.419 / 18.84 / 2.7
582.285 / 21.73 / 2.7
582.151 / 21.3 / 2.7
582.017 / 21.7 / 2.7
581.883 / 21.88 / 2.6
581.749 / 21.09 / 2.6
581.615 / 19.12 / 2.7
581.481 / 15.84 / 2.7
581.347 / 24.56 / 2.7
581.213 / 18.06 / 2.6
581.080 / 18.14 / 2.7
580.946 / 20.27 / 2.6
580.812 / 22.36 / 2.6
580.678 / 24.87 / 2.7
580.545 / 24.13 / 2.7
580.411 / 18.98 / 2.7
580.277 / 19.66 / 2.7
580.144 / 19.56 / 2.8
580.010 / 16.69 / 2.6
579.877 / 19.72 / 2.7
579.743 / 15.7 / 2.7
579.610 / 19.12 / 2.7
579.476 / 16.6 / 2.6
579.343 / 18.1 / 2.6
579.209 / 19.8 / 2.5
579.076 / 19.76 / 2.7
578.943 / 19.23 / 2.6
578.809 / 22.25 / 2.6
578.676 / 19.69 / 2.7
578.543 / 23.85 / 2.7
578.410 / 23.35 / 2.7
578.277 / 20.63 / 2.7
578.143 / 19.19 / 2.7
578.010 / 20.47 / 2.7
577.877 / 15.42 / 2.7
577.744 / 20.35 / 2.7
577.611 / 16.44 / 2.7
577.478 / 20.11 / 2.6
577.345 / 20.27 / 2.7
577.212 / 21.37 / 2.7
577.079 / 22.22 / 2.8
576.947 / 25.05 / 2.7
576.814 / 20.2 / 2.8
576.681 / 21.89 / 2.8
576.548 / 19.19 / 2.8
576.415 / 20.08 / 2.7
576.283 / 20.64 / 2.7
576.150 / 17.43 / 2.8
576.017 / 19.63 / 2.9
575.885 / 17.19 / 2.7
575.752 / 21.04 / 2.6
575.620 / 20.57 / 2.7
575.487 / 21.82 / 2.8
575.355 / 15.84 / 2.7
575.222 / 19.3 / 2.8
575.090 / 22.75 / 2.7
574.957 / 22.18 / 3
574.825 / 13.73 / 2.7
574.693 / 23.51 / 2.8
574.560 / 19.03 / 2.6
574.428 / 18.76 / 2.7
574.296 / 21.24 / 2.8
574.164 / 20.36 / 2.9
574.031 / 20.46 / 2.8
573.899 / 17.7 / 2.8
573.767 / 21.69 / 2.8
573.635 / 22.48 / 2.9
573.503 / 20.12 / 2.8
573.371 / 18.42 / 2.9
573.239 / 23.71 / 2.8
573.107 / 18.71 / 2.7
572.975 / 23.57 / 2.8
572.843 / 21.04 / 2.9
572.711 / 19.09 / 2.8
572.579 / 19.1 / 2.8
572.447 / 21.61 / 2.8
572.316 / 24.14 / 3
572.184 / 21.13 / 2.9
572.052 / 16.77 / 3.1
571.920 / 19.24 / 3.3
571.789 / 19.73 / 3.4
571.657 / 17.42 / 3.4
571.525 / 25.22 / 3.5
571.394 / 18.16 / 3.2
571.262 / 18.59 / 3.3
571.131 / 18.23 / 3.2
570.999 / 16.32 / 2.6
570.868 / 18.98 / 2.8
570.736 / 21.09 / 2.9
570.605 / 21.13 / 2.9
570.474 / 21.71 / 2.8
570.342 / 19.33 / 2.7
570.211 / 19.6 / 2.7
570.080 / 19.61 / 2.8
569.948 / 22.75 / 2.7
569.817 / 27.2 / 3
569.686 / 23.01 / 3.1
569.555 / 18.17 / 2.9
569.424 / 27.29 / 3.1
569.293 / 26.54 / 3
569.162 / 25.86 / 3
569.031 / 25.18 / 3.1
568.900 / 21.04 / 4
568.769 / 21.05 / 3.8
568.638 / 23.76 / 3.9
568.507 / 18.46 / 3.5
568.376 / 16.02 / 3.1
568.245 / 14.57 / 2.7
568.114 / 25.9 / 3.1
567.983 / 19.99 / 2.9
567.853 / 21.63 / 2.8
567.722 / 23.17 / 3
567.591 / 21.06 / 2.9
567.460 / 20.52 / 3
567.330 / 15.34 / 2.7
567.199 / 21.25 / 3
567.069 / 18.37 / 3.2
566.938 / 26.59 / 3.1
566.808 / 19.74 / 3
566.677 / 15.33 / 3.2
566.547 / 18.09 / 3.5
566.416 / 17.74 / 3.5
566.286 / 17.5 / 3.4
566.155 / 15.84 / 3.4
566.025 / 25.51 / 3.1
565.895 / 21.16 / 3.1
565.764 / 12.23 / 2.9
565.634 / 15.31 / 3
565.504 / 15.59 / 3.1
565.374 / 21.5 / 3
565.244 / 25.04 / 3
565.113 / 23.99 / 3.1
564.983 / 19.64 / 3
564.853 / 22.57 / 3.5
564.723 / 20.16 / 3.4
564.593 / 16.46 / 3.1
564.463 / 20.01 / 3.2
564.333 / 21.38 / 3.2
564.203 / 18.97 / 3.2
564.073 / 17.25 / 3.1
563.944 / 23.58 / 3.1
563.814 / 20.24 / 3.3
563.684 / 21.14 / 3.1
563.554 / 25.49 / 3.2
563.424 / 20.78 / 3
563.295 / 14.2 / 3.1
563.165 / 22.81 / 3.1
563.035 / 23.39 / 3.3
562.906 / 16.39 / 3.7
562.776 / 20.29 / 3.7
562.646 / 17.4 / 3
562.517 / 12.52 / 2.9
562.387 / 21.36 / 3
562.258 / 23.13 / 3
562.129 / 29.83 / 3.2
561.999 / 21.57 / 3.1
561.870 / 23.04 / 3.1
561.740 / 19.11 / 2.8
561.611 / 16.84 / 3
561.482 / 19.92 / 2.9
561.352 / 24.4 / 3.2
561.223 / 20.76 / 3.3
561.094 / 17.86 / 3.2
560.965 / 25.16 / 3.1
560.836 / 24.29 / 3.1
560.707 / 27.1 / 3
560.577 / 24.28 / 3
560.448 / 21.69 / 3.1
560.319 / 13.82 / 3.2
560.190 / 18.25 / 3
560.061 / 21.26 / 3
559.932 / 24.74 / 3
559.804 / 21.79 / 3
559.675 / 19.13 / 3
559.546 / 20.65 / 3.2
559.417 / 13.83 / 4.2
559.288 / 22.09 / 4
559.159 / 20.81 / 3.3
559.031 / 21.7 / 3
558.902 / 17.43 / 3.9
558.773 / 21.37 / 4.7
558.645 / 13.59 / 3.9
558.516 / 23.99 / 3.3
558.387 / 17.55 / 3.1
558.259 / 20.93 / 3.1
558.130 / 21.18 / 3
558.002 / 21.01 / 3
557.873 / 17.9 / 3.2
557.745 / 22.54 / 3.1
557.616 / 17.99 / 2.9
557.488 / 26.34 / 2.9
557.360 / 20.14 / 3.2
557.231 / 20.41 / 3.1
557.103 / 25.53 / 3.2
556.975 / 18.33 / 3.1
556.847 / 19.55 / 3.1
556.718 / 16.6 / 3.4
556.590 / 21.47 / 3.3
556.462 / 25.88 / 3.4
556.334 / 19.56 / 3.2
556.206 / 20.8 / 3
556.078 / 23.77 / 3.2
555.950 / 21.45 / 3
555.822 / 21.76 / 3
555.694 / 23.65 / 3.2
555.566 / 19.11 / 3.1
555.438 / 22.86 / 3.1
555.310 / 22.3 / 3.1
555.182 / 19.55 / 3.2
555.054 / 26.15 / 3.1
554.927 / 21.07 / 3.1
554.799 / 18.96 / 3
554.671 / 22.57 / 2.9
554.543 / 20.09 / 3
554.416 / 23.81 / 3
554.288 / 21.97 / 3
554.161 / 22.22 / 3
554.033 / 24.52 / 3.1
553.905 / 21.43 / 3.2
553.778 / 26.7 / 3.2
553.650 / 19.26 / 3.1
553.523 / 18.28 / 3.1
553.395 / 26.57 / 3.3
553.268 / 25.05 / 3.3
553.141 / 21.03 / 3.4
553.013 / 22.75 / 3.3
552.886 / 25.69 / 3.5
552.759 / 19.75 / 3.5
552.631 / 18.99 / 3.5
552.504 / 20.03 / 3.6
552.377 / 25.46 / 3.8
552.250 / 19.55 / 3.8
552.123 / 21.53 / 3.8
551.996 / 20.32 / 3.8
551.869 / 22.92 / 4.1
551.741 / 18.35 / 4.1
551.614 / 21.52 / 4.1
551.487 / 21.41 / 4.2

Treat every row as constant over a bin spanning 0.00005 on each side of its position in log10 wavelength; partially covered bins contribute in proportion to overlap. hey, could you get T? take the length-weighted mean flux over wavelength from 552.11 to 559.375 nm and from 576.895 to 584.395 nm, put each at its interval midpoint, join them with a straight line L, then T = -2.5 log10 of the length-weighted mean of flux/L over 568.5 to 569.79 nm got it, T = -0.13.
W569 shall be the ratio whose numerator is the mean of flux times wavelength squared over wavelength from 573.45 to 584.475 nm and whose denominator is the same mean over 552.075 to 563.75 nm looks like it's 1.03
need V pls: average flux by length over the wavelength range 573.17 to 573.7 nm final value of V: 21.2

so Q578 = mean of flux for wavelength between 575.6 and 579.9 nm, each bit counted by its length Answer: 19.9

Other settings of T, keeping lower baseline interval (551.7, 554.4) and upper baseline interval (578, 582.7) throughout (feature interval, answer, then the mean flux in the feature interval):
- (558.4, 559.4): 0.10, 19.7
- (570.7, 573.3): 0.03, 20.1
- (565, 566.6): 0.11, 19.1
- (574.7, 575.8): 0.03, 19.8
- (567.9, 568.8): 0.05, 20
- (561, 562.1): 0.03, 20.9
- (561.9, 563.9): 0.03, 20.8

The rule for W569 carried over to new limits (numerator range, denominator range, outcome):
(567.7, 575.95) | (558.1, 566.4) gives 1.05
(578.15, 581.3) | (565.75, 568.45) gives 1.07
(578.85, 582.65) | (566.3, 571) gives 0.98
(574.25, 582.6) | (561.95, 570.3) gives 1.01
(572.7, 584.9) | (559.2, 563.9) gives 1.03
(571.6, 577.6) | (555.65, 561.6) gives 1.02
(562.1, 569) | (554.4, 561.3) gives 0.98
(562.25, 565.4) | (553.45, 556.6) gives 0.95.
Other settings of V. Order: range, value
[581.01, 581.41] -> 20.2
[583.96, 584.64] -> 23.5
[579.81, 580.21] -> 18.6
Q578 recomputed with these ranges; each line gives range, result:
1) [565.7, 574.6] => 20.5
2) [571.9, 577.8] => 20.3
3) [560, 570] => 20.7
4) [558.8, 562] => 20.9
